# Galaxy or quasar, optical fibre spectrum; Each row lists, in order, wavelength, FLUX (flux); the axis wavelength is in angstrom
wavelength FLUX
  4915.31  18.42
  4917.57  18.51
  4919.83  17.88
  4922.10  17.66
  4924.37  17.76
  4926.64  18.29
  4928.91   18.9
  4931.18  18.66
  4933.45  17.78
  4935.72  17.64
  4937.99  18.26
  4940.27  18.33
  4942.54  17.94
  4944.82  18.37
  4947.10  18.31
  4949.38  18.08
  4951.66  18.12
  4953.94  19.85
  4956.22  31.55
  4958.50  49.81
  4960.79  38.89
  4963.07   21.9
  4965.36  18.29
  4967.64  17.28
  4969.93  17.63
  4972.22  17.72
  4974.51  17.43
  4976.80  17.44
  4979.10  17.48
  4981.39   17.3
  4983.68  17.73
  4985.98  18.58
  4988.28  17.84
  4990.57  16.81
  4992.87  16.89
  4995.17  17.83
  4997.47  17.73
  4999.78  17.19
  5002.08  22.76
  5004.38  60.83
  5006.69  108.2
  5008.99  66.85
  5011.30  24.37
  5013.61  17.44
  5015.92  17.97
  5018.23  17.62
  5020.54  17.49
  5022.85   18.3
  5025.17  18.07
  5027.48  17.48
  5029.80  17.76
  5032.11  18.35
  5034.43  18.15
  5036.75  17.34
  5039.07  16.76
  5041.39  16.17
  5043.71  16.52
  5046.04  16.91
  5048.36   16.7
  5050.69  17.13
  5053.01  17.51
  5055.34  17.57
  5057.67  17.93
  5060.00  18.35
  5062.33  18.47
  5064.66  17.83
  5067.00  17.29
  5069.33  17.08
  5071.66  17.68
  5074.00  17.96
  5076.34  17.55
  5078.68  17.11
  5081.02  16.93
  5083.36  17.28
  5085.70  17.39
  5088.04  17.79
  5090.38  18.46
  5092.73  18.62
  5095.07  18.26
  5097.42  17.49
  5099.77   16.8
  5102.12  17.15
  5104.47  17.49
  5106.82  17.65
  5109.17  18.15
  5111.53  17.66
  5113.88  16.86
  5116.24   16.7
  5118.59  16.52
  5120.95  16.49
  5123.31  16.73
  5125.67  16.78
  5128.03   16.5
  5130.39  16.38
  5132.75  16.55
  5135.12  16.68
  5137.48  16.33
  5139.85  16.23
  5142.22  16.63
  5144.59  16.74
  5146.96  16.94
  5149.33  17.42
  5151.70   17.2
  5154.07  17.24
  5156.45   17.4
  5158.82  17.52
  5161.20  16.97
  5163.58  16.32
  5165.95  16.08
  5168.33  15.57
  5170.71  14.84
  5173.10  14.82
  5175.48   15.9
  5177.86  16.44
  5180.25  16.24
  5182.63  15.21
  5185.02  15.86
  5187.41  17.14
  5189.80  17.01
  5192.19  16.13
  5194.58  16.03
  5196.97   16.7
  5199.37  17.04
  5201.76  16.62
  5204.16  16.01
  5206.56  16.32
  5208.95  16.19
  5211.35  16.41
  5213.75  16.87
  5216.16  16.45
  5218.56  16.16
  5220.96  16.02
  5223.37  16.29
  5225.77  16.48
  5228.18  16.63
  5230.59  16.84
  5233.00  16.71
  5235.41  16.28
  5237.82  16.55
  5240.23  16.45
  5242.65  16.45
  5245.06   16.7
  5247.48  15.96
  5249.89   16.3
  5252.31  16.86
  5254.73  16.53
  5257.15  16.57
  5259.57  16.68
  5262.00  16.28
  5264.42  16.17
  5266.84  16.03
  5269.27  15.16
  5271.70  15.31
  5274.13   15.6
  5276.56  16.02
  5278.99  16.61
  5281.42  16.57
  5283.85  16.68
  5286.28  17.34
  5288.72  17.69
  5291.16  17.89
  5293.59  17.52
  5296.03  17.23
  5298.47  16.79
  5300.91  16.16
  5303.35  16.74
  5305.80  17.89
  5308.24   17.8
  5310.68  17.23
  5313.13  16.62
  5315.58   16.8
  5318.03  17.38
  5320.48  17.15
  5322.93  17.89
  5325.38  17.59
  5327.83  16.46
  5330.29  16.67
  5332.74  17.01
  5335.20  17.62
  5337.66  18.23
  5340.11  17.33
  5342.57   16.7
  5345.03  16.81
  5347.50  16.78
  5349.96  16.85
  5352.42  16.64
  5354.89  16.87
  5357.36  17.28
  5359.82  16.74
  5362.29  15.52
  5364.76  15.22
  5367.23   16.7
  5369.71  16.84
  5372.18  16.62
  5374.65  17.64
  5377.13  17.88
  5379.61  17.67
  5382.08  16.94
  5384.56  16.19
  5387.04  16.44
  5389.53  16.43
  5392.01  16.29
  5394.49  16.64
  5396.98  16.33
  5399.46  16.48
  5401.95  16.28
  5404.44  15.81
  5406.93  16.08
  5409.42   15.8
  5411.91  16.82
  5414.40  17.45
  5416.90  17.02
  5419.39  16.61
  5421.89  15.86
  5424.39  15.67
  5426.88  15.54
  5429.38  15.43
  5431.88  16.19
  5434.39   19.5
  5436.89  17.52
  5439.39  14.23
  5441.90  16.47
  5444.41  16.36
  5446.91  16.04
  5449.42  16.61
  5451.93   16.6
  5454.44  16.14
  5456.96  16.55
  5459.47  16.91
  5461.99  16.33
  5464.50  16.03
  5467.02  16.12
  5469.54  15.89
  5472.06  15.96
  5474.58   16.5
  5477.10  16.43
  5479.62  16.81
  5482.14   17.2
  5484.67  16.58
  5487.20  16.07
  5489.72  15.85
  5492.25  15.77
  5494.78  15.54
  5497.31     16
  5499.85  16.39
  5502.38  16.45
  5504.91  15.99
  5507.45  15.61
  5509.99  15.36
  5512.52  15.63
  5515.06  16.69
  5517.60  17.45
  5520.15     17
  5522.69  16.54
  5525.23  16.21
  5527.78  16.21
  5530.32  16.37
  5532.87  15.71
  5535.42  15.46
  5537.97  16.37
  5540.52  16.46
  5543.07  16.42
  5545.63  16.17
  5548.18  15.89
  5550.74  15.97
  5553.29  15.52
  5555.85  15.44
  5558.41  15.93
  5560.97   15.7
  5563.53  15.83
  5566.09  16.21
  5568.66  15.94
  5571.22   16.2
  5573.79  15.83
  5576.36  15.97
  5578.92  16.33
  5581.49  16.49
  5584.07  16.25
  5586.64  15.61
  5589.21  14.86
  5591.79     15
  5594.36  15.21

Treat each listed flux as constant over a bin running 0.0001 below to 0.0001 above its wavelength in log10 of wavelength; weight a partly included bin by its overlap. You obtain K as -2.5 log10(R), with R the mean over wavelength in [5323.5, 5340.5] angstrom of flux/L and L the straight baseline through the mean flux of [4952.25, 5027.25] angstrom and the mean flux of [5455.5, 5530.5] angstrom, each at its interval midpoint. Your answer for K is 0.12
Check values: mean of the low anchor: 25.9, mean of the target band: 17.3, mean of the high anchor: 16.3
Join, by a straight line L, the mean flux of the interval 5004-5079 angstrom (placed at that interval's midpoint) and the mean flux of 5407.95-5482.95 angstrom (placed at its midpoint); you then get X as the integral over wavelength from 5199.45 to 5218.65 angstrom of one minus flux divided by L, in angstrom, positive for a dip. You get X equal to 3.6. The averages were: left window 22.9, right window 16.4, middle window 16.4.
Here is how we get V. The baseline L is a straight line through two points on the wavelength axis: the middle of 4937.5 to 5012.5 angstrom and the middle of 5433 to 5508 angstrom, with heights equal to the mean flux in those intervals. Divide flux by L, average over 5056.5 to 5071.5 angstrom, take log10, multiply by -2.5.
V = 0.33 mag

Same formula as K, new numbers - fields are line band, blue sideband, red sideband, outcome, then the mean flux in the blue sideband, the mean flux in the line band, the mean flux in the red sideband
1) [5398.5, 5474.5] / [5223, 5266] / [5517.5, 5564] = -0.01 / 16.5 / 16.3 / 16.1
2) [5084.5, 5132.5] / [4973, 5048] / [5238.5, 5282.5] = 0.19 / 23.5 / 17.3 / 16.2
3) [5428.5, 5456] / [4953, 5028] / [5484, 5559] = 0.07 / 25.9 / 16.5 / 16.1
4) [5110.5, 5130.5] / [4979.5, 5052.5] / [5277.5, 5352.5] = 0.26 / 23.6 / 16.8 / 17.1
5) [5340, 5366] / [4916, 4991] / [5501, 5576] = 0.05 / 20.1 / 16.6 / 16.1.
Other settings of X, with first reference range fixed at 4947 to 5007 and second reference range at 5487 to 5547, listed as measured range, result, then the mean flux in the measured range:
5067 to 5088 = 5.10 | 17.4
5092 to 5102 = 2.20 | 17.7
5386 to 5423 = 3.04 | 16.4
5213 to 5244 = 6.24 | 16.5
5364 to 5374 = 1.07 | 16.5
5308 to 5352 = 4.42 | 17.1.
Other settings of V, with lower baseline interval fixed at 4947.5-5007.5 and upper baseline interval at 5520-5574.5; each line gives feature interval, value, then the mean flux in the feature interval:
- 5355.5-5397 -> 0.13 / 16.7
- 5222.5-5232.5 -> 0.27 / 16.6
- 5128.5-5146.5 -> 0.34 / 16.5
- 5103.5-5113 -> 0.29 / 17.7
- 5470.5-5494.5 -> 0.05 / 16.3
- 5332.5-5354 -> 0.13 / 17.1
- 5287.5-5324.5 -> 0.16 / 17.3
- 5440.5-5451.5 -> 0.08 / 16.4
